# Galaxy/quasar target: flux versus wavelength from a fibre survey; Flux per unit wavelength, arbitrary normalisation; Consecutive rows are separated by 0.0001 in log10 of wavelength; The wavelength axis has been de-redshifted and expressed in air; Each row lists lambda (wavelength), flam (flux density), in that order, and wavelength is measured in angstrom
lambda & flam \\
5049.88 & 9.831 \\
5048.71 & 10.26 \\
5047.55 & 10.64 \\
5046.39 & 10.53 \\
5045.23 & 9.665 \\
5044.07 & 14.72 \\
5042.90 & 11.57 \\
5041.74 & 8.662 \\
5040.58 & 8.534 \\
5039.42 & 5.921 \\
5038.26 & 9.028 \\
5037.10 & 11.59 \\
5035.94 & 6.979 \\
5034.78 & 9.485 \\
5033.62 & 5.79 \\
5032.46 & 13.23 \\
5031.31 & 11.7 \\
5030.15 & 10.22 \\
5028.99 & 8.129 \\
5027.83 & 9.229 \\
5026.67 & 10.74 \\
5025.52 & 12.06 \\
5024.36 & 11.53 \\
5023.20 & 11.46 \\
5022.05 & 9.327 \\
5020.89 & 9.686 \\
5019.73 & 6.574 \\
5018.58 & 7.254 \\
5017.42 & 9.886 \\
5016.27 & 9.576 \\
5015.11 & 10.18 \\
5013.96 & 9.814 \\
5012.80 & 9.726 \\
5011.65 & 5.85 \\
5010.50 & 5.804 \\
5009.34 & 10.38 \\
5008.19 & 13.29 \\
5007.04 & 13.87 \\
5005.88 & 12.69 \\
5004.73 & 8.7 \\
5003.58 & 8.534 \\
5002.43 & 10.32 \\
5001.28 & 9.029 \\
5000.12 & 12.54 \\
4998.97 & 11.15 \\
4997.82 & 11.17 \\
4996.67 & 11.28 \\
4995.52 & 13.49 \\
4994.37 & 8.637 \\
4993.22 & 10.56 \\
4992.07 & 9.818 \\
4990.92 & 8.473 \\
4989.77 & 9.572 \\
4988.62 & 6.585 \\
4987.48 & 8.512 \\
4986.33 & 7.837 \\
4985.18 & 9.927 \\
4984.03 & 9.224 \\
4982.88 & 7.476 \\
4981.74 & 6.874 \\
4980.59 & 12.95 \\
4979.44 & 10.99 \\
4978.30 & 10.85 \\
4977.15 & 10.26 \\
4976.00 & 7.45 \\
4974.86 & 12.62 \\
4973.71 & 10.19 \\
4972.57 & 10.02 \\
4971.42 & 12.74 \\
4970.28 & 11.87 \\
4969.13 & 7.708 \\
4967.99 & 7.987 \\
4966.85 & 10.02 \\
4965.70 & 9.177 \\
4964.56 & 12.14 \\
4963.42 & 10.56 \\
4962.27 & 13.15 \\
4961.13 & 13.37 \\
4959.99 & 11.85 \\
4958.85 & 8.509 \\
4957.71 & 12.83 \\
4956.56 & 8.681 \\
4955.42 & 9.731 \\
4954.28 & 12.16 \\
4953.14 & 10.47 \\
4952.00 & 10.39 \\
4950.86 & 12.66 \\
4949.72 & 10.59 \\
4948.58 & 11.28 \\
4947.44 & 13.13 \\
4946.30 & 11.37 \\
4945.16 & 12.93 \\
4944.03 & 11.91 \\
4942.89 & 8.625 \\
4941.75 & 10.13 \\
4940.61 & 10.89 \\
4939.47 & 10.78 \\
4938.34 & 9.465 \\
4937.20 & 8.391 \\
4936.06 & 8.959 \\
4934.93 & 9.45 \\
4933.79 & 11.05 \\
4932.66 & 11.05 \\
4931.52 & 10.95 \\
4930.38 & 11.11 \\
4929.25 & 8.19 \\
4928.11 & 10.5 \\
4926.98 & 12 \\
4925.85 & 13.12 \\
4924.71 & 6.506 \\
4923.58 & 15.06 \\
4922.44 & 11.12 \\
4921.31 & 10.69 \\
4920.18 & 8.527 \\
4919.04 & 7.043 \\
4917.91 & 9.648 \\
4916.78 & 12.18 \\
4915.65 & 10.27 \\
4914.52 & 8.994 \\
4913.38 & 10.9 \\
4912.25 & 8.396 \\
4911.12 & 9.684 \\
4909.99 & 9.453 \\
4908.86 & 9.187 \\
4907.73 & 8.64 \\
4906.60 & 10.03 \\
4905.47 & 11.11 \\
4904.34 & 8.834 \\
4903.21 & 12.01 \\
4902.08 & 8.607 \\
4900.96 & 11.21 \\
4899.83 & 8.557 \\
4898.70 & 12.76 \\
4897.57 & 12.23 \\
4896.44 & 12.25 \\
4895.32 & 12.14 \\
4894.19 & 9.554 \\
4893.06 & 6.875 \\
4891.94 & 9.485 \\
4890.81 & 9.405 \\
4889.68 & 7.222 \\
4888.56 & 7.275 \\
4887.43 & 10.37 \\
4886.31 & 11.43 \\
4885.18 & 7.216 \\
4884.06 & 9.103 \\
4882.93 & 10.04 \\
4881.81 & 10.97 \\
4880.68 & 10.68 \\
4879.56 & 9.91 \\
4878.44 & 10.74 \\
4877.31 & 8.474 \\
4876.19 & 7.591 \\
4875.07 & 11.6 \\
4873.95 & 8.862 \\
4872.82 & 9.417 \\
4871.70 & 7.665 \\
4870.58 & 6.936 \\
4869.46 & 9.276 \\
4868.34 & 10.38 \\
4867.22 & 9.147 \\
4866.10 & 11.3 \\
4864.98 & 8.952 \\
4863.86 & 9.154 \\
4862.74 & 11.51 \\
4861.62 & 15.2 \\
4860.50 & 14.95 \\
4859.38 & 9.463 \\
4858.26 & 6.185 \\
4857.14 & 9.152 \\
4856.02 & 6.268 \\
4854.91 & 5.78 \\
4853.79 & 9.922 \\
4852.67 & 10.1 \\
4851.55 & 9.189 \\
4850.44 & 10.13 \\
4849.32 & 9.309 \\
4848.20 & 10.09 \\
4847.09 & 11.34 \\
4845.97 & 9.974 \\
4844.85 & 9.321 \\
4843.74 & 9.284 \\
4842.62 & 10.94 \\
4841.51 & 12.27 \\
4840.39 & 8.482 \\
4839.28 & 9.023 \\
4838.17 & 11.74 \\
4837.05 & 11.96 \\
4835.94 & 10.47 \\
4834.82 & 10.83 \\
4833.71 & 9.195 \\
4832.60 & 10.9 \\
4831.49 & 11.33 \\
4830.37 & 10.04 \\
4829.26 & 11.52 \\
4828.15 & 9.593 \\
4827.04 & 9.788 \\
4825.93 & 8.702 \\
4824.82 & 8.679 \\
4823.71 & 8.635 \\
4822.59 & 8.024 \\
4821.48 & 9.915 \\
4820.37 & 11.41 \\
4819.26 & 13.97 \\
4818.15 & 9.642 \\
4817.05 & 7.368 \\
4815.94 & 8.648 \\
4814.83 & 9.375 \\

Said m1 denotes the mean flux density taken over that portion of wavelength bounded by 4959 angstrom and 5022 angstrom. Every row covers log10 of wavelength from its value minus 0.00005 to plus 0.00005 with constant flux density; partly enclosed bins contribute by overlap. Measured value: 9.99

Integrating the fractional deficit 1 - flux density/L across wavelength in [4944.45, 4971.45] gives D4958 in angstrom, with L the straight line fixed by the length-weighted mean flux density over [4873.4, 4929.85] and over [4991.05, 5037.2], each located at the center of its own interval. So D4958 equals -2.9 angstrom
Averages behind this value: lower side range 9.94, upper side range 10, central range 11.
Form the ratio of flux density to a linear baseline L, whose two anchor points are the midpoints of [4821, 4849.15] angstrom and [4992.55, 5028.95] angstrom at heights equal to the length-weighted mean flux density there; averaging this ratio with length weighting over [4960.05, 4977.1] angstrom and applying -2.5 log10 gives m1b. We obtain -0.059 mag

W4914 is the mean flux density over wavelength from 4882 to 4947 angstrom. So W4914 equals 10.1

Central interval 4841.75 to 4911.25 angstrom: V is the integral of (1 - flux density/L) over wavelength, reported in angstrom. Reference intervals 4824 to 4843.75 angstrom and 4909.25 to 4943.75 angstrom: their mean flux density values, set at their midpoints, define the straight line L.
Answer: 3.0 angstrom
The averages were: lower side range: 10.3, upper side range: 10.1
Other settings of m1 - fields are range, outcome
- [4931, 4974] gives 10.7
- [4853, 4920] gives 9.68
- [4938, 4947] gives 10.8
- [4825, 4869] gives 10.1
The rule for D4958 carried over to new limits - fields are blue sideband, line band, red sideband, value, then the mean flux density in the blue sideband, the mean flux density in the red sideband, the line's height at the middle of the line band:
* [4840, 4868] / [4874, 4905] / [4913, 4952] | 1.1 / 9.91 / 10.6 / 10.2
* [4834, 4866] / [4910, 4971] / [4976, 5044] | -4.0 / 10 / 9.75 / 9.88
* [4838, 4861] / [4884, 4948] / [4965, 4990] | -3.6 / 9.61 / 9.6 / 9.61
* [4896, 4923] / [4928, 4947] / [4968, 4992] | -0.9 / 10.1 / 9.57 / 9.88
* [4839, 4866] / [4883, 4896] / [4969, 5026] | 0.9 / 9.87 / 9.94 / 9.88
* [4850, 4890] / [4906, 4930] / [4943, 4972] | 0.8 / 9.5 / 11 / 10.4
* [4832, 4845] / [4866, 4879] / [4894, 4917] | 1.4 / 10.4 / 10.3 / 10.4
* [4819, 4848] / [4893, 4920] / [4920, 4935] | 1.5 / 10.2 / 10.8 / 10.6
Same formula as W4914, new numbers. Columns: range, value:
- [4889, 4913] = 9.88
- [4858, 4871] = 10.3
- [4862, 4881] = 9.55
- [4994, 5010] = 11.1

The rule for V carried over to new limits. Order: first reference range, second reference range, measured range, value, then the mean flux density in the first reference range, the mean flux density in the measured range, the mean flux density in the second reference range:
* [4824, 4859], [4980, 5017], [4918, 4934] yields -1.1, 9.72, 10.5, 9.81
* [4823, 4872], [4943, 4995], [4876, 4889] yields 0.6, 9.87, 9.56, 10.3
